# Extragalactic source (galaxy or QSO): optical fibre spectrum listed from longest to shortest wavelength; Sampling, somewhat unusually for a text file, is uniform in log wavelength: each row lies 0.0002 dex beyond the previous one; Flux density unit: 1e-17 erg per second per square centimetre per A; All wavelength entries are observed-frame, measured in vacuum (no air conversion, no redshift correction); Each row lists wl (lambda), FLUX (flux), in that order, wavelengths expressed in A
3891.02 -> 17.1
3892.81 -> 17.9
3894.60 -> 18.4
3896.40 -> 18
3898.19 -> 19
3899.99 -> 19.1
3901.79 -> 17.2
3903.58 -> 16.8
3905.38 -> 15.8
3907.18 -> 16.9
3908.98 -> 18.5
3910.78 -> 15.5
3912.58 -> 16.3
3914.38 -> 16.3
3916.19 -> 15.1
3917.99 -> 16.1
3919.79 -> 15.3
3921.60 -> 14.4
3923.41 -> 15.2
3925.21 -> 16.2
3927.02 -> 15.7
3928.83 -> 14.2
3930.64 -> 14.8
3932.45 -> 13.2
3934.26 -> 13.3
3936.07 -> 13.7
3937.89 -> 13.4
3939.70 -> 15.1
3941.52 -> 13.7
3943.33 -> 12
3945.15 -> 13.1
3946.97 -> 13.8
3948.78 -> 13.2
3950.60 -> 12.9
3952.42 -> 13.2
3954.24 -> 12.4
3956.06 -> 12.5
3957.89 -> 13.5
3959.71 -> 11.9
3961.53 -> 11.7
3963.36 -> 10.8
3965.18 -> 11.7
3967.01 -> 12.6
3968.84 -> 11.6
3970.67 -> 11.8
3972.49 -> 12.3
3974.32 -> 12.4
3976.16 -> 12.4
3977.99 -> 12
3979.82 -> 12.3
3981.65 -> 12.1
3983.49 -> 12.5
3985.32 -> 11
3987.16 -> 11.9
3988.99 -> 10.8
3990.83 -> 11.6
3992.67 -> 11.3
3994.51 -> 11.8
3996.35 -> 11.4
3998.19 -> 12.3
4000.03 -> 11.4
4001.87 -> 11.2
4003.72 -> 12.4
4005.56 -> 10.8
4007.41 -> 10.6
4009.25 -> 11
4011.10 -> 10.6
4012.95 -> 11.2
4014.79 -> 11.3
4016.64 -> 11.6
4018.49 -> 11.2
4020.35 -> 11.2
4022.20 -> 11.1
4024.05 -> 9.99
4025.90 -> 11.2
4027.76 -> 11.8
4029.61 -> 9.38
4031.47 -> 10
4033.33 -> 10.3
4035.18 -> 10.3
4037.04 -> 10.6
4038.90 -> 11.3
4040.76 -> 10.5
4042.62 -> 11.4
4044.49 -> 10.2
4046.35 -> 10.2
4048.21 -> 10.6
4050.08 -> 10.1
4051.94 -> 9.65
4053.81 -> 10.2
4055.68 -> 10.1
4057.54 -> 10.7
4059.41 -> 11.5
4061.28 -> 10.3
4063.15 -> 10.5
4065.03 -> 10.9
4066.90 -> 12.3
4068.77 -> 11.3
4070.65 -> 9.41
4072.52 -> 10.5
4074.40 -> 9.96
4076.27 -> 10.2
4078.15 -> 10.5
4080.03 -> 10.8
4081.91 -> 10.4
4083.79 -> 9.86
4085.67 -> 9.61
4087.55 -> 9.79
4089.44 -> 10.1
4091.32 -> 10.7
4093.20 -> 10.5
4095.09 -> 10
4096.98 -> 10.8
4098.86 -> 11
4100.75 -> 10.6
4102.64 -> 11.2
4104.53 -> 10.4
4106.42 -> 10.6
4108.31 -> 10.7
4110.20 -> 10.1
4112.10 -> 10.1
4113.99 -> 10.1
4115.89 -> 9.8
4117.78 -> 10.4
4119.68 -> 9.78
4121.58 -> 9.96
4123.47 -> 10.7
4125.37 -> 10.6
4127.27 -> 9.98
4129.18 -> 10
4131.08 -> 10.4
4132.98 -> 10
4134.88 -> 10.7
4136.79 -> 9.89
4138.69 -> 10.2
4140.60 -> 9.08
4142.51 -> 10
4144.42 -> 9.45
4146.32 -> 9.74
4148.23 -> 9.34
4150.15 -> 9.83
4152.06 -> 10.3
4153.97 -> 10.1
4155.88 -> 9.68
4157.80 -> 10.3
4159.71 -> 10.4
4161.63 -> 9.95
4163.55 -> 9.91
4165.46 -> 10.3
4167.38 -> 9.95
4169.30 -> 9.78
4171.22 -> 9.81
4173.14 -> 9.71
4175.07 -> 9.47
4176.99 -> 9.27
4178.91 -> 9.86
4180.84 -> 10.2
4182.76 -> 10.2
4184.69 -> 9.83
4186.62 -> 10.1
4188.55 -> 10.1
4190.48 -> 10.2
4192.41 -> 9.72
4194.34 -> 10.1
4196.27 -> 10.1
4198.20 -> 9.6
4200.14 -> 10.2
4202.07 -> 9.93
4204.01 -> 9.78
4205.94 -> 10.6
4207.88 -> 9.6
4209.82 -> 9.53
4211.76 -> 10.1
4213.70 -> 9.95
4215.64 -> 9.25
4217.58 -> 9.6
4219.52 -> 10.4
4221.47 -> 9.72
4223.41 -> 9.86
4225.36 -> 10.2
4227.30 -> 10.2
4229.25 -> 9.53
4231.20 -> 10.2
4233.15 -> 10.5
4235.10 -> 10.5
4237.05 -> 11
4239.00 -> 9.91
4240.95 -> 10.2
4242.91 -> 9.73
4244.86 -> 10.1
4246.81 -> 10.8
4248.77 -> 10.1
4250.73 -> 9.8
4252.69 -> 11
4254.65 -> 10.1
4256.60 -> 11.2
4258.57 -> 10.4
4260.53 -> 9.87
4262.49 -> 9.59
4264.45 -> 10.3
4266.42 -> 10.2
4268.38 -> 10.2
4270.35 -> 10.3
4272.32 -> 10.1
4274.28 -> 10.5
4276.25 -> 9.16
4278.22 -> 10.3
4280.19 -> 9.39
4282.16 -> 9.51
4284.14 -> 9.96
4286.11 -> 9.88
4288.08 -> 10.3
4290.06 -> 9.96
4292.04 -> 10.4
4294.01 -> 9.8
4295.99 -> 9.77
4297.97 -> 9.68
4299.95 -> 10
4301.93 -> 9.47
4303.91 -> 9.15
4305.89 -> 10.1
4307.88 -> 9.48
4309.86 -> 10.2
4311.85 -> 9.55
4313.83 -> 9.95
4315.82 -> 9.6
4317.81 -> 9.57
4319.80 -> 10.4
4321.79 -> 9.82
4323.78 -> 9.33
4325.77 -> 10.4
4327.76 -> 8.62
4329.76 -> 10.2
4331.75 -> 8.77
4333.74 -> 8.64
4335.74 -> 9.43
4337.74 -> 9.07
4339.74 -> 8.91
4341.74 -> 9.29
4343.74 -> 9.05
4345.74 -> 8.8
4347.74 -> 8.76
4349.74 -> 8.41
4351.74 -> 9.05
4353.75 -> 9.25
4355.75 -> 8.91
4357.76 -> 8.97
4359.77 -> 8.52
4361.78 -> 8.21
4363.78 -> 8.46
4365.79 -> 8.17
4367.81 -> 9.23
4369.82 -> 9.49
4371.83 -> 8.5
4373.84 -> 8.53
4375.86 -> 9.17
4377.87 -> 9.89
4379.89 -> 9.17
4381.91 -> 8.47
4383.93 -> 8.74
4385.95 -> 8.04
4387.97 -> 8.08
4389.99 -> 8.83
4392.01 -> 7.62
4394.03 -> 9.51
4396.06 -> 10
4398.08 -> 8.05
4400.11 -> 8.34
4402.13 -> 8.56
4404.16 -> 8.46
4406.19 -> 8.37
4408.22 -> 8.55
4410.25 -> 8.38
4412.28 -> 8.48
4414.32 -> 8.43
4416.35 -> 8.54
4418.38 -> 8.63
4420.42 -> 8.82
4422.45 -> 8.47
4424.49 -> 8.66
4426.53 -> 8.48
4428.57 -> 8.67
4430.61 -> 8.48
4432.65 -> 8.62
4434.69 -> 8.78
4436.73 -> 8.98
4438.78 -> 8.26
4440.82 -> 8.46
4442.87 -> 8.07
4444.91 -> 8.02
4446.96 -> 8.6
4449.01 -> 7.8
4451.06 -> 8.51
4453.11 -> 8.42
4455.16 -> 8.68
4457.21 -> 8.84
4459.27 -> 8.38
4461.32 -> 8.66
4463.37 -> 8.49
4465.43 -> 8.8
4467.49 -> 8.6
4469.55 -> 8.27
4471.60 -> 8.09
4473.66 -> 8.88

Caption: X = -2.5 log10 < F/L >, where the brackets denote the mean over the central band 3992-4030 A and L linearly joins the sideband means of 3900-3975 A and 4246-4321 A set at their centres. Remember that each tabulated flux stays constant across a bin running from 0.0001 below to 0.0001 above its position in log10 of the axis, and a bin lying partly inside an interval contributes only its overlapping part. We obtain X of 0.181 mag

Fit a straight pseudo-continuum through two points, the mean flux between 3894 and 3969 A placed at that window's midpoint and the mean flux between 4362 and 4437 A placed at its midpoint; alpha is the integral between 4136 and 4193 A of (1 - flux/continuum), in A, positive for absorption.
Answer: 8.61 A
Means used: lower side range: 14.6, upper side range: 8.66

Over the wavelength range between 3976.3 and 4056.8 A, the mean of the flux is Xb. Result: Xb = 11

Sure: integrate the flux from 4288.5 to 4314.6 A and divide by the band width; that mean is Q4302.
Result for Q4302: 9.82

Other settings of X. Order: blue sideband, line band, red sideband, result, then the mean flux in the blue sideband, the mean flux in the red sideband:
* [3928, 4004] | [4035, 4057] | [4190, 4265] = 0.127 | 12.5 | 10.1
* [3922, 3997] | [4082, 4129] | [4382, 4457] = 0.111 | 12.8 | 8.51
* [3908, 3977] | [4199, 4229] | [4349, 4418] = 0.075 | 13.7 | 8.69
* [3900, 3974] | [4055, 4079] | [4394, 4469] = 0.189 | 14.1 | 8.55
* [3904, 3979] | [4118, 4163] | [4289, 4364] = 0.152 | 13.8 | 9.38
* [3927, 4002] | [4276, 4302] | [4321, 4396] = -0.033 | 12.5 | 8.94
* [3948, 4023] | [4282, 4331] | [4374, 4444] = -0.047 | 11.8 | 8.62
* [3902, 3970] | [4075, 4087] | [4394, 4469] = 0.220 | 14.1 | 8.55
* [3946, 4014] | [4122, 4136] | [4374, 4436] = 0.046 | 11.9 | 8.64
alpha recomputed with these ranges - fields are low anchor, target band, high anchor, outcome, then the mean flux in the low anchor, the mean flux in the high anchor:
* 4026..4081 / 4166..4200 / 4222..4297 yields 1.27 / 10.5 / 10.1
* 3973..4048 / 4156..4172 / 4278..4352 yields 0.52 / 11.2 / 9.55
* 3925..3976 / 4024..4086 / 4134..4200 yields 5.52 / 13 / 9.92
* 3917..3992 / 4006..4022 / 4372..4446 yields 1.75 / 13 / 8.6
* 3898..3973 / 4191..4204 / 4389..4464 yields 1.48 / 14.3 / 8.54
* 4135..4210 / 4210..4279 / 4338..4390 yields -4.63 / 9.91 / 8.81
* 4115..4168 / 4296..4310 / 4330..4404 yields -0.83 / 10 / 8.81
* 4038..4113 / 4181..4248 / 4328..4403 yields -2.40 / 10.5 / 8.84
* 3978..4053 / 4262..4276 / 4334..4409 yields -1.04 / 11.1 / 8.78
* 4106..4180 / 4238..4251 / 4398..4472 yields -0.87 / 10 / 8.49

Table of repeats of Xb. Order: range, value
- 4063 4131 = 10.4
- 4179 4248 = 10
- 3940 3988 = 12.4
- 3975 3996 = 11.8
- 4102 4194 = 10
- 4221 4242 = 10.2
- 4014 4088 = 10.6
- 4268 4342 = 9.71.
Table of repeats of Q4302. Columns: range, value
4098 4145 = 10.2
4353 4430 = 8.67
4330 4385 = 8.9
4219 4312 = 10.1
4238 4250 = 10.1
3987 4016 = 11.3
